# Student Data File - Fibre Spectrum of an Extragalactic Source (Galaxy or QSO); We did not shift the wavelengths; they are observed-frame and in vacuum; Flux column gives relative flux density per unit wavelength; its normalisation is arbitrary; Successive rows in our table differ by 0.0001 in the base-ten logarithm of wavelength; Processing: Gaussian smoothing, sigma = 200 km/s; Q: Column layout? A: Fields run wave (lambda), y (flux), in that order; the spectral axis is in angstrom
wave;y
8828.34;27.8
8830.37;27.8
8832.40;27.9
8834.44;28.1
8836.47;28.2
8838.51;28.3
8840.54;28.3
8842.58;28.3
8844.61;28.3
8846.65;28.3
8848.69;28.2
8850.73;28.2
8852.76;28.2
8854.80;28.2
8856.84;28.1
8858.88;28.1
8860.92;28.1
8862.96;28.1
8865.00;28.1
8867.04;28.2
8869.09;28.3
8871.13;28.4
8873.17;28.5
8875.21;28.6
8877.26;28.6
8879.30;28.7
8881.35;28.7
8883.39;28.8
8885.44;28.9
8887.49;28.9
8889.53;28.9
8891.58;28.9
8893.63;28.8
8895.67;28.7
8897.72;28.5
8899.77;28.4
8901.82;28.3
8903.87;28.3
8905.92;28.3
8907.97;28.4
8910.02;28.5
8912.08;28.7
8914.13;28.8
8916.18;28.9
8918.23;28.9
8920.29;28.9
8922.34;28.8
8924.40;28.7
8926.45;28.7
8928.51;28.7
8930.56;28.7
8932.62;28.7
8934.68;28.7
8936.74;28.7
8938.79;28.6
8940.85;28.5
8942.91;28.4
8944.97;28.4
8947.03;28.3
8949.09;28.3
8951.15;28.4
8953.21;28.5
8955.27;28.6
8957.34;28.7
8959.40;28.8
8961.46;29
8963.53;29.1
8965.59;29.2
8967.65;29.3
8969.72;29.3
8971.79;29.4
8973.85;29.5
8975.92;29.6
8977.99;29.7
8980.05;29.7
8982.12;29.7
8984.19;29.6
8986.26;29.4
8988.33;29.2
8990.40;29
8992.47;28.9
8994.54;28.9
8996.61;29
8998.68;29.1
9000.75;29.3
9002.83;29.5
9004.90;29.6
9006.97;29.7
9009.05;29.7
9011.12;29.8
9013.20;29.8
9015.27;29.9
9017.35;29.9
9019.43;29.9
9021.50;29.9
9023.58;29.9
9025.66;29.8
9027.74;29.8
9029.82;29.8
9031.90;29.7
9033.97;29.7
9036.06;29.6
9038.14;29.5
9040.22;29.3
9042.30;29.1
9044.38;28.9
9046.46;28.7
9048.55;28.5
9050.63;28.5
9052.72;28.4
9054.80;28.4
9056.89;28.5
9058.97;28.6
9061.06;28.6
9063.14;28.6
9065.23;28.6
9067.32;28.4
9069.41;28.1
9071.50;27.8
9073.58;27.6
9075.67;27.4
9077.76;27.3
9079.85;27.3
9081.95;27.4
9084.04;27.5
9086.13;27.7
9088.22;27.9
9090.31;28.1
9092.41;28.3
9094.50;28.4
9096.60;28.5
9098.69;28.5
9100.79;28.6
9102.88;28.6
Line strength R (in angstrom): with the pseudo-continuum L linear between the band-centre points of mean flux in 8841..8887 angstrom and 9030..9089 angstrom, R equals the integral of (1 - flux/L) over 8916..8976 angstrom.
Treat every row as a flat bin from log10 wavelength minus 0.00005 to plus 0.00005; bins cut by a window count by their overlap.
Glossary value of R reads -0.85 angstrom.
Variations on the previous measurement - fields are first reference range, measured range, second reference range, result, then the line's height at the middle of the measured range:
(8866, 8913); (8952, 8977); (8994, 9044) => 0.1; 29.2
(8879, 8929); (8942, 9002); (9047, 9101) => -1.2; 28.5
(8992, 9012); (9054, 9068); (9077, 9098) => -0.1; 28.3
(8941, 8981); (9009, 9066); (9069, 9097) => -2.1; 28.2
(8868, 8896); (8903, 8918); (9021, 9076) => 0.1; 28.7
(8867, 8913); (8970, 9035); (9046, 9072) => -2.5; 28.5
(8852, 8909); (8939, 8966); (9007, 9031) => 0.5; 29.2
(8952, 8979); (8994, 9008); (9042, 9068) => -0.2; 28.9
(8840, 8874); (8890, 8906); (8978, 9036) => 0.0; 28.6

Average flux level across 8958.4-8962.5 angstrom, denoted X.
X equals 28.9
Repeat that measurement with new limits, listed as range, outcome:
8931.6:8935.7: 28.7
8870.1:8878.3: 28.5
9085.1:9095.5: 28.1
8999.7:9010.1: 29.6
